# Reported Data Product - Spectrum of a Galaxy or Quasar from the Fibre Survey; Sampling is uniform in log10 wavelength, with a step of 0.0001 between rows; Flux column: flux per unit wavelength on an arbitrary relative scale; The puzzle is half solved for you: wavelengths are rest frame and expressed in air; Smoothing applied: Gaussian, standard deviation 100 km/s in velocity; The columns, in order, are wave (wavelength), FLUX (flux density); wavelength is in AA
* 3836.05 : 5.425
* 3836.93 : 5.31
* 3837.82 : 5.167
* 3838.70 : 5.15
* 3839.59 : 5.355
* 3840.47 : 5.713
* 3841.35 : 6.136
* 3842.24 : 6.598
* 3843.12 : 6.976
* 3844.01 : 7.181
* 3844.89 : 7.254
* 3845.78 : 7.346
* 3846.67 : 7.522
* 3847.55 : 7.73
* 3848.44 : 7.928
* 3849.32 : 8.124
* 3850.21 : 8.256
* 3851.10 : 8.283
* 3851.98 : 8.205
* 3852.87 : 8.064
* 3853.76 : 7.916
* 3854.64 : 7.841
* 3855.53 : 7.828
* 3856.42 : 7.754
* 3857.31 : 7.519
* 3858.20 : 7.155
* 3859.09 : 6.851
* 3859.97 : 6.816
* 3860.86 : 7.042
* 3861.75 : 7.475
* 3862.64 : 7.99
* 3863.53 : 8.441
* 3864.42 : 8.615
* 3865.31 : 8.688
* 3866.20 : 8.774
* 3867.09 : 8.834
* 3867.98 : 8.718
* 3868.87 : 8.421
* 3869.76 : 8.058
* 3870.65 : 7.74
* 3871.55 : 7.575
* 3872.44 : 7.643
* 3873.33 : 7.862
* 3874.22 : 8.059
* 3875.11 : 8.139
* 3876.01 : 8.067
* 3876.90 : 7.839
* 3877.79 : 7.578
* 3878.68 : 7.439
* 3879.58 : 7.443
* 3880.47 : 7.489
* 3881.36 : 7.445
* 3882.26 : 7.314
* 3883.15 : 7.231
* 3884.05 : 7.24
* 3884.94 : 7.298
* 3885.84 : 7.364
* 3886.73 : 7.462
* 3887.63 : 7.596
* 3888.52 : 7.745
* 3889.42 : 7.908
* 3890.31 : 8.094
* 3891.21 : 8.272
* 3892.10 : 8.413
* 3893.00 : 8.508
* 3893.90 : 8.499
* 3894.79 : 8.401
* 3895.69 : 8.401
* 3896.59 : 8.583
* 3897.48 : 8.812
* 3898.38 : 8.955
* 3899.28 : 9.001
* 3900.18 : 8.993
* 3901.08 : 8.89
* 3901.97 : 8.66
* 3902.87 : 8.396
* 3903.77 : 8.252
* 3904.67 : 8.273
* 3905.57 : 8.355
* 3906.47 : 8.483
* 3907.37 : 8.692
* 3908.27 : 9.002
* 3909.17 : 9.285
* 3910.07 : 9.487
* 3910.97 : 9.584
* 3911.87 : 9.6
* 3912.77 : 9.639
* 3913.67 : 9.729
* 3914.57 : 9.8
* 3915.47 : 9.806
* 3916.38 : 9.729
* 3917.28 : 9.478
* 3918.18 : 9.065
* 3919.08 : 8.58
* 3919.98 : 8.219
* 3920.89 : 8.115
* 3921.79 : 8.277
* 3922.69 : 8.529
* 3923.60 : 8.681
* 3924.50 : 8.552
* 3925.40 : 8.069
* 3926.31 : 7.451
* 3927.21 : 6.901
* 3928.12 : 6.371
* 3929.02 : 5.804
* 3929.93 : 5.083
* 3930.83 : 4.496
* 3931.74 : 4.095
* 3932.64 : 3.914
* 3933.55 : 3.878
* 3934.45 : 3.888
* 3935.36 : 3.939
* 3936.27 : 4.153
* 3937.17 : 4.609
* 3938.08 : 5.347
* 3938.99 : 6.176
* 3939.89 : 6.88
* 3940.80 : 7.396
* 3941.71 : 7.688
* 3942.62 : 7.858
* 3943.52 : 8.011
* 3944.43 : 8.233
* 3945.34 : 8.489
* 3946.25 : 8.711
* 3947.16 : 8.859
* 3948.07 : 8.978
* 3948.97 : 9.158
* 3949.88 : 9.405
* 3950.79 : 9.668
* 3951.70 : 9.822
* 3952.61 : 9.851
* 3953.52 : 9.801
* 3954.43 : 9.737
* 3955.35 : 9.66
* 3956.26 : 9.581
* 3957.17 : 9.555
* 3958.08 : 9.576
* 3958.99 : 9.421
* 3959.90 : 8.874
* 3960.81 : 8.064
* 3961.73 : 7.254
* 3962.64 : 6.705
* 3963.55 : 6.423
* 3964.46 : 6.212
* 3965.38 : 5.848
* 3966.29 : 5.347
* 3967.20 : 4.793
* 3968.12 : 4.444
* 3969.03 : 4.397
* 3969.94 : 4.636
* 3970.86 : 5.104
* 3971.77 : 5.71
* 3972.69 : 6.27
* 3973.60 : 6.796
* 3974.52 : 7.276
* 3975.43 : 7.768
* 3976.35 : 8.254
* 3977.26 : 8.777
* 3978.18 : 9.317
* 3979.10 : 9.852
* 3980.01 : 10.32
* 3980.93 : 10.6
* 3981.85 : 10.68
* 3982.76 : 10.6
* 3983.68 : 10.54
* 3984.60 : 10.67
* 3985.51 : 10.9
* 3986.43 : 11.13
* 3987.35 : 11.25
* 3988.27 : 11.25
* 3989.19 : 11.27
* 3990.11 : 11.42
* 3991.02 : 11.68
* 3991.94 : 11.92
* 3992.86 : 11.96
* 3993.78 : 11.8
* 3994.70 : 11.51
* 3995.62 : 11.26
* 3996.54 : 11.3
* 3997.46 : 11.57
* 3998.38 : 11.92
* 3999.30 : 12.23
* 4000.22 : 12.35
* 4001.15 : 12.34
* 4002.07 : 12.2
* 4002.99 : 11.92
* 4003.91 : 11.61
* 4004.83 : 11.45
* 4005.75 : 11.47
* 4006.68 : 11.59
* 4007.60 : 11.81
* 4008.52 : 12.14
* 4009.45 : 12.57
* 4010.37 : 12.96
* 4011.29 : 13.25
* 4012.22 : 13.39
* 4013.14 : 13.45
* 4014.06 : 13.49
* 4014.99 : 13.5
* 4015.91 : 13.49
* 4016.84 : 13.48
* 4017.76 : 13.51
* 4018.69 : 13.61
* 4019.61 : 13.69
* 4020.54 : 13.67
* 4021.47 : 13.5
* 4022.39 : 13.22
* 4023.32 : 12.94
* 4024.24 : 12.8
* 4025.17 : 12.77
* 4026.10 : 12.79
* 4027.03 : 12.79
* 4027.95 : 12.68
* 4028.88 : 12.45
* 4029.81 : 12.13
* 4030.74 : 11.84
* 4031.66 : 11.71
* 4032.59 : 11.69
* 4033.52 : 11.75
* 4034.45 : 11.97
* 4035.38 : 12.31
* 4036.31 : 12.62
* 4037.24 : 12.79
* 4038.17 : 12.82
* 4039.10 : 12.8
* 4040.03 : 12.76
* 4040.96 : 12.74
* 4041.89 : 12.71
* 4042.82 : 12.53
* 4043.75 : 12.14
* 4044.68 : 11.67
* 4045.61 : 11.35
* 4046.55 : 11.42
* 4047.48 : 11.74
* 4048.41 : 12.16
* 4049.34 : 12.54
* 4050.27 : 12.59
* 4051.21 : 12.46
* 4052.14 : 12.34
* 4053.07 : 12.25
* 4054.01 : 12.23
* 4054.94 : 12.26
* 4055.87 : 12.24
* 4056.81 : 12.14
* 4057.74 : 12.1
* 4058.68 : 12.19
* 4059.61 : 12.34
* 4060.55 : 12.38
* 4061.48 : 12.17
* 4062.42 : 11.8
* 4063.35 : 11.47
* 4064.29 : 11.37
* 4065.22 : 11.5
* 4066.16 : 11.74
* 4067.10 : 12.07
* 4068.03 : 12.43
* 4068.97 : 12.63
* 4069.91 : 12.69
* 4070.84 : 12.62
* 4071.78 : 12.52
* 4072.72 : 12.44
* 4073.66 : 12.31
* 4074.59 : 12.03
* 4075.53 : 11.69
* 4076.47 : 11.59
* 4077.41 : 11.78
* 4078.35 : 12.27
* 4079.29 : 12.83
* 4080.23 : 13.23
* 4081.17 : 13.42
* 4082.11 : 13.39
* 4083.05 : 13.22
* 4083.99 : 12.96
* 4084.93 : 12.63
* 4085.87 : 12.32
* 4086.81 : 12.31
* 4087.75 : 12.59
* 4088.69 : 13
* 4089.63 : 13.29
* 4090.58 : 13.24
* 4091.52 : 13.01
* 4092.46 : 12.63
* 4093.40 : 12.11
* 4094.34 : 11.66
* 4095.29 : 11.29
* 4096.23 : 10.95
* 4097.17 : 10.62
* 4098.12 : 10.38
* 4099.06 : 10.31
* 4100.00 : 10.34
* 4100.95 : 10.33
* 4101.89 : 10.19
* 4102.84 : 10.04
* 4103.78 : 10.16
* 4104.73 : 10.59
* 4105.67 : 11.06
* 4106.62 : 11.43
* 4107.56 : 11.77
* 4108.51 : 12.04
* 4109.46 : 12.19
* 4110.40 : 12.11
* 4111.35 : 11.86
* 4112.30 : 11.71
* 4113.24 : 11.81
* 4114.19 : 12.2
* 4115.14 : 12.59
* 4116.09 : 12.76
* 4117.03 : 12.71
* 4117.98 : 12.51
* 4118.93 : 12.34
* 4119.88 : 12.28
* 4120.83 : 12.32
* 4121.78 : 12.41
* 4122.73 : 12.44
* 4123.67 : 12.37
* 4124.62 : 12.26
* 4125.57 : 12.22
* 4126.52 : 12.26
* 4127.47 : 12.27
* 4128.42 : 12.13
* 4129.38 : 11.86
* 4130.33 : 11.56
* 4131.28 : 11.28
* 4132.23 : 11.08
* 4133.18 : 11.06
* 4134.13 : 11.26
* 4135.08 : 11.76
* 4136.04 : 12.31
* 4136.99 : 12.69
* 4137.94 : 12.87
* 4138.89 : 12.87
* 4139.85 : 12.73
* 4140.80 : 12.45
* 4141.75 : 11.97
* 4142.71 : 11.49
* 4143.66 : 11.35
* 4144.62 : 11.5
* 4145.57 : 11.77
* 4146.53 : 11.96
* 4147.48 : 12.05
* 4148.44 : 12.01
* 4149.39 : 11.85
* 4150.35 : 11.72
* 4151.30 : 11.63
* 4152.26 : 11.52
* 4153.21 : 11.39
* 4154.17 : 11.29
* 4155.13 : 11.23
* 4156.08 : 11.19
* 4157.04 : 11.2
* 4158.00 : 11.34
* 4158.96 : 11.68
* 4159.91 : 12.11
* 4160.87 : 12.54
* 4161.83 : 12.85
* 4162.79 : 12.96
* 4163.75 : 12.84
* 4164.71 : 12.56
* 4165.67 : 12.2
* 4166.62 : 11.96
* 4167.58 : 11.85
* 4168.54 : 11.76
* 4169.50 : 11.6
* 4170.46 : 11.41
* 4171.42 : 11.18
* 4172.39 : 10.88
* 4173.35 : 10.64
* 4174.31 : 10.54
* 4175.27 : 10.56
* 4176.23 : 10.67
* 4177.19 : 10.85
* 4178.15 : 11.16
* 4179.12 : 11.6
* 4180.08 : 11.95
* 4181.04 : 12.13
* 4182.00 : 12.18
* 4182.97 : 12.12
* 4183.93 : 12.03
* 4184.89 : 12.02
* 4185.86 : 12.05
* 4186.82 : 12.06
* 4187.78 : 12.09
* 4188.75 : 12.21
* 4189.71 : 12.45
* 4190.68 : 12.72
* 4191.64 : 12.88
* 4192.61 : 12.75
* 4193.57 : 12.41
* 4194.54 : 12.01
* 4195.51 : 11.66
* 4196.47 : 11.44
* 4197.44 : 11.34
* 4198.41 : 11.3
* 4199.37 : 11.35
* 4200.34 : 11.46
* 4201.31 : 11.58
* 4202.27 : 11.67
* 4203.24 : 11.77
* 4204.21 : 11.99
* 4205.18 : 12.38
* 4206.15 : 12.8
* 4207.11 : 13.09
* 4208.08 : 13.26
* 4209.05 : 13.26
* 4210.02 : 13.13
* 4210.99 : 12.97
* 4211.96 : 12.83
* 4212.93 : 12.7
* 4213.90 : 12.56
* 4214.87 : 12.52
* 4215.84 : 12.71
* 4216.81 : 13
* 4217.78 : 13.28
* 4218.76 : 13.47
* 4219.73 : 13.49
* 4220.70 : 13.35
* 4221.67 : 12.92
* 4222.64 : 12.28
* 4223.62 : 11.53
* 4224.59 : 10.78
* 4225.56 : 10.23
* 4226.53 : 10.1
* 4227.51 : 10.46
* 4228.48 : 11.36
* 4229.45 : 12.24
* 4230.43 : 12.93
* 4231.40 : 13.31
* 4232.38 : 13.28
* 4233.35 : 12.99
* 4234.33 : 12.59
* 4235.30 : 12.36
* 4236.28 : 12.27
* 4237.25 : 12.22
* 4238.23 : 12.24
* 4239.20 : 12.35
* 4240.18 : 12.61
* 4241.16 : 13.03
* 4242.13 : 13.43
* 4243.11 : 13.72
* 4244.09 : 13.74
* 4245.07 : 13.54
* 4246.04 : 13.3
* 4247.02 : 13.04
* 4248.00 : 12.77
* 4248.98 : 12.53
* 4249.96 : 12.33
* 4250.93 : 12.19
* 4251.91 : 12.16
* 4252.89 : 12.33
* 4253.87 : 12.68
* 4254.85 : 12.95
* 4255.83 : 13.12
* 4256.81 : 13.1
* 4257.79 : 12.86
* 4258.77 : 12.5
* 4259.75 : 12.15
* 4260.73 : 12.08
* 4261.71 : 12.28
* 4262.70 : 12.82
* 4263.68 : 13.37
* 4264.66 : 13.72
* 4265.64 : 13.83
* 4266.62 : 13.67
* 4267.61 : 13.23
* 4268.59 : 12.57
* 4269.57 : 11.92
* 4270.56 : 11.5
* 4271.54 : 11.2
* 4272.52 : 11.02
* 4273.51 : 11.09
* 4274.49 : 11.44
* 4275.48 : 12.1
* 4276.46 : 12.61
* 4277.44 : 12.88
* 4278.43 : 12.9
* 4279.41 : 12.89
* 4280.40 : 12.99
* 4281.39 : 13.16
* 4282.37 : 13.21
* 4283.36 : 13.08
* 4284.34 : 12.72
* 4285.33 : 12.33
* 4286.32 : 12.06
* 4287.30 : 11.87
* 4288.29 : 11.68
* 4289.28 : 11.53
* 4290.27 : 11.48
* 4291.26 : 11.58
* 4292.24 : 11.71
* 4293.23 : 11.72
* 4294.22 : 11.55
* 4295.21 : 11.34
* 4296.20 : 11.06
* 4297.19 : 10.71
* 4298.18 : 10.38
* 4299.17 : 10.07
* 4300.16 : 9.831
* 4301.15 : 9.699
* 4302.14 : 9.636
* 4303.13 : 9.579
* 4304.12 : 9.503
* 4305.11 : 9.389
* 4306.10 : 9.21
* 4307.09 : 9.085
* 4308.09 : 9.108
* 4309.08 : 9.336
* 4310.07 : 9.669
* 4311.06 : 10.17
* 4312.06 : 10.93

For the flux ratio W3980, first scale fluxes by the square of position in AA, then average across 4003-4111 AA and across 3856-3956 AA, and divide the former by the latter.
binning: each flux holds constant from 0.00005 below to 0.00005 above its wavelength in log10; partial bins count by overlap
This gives 1.7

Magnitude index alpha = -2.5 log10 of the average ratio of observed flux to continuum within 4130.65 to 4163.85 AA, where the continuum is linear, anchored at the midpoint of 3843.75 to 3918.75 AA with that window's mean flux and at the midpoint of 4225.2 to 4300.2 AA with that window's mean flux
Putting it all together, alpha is -0.08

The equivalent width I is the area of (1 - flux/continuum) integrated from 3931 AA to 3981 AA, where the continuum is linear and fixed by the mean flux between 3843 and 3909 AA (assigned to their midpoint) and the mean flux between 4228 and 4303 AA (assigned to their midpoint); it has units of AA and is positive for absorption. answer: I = 8.8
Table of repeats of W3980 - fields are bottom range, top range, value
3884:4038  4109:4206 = 1.38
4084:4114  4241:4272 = 1.19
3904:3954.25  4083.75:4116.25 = 1.63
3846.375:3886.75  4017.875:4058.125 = 1.74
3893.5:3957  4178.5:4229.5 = 1.74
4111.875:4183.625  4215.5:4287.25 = 1.11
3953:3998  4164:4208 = 1.46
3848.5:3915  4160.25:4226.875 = 1.72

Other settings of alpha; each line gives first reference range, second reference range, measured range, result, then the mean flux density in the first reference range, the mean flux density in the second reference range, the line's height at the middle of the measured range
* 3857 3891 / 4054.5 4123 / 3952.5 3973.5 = 0.30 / 7.77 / 12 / 9.53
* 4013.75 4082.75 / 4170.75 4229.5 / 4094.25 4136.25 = 0.06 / 12.5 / 12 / 12.3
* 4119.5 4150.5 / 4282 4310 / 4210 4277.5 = -0.12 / 12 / 10.8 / 11.2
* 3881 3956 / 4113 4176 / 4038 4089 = -0.17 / 7.97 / 11.9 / 10.5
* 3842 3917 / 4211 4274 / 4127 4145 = -0.06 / 8.16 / 12.5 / 11.3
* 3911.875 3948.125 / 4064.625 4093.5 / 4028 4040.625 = -0.12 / 7.29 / 12.5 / 11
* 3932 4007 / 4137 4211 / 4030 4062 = -0.22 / 8.81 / 11.9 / 9.98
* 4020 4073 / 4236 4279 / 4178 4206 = 0.05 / 12.3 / 12.6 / 12.5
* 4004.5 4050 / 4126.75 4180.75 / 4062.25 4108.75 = 0.02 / 12.6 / 11.7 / 12.2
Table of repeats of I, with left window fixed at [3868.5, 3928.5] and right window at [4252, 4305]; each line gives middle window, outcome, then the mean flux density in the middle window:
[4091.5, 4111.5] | -1.8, 11.2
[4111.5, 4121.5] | -1.8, 12.3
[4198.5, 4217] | -1.9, 12.4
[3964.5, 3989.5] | 2.3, 8.24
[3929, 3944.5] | 5.6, 5.57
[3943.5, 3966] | 0.6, 8.62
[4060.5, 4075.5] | -3.3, 12.1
